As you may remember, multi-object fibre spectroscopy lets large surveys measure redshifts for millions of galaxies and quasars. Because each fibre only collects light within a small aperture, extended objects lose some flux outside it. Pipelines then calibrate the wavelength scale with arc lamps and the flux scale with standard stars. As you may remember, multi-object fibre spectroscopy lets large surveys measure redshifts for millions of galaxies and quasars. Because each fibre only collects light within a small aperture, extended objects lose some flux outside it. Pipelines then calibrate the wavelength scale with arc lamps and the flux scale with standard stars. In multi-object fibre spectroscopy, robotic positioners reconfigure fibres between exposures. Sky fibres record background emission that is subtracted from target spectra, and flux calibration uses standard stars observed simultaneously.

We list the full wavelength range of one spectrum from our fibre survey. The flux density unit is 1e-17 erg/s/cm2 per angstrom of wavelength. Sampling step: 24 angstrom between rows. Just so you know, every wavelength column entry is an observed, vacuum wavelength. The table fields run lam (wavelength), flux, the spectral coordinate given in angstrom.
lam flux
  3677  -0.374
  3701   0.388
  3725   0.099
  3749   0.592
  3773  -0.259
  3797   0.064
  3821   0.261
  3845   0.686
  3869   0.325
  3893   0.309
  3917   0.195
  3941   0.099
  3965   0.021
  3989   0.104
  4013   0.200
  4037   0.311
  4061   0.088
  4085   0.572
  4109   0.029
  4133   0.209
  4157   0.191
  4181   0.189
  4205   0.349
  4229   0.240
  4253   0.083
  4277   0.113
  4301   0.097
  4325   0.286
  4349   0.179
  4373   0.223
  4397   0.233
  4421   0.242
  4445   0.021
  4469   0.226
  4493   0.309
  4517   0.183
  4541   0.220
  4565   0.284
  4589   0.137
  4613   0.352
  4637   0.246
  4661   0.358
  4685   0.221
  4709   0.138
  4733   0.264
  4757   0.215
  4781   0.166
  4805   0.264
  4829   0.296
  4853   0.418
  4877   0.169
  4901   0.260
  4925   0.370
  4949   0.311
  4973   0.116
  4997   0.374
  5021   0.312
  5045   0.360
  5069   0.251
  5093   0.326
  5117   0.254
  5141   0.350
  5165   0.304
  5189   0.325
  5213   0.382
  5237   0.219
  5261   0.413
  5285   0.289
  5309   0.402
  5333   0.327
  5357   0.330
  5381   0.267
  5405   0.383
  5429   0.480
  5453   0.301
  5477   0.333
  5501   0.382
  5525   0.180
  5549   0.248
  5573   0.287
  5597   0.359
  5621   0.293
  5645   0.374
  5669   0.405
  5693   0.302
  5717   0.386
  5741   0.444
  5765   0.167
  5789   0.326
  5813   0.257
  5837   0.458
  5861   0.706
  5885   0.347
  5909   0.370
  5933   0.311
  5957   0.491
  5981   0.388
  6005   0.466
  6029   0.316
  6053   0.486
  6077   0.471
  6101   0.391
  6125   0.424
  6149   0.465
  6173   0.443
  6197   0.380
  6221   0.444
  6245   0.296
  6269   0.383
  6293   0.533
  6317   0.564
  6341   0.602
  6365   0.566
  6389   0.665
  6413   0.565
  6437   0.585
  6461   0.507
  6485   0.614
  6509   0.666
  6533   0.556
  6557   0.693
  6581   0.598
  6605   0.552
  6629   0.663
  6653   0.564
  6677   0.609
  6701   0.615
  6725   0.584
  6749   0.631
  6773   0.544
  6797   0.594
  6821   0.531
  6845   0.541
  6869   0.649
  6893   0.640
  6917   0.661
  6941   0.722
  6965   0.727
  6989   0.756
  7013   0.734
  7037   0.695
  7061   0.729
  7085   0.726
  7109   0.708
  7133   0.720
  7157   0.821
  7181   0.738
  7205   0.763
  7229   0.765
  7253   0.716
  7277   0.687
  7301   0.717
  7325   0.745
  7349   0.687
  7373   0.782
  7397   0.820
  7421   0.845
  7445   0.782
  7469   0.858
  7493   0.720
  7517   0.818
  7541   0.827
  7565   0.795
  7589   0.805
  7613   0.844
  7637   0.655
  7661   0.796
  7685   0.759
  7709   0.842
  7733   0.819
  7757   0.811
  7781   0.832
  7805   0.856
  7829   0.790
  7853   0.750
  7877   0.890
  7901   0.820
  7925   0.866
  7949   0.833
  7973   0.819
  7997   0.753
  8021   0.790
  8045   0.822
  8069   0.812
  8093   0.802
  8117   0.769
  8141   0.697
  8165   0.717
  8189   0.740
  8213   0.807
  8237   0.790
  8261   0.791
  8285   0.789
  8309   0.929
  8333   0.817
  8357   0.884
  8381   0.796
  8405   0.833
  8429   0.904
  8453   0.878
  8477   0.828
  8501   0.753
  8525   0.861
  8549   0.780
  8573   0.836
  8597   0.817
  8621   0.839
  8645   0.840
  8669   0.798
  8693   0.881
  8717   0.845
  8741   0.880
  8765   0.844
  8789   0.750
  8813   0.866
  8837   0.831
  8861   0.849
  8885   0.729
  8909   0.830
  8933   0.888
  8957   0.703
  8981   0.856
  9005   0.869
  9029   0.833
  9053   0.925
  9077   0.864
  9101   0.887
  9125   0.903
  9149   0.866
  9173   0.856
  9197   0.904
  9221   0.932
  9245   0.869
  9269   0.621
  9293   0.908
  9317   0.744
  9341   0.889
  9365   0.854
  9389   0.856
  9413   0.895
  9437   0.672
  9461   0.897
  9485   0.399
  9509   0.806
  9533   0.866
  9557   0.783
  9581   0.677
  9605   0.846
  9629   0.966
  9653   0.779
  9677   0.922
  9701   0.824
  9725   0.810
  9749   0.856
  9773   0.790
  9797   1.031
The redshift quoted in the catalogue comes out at 0.573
